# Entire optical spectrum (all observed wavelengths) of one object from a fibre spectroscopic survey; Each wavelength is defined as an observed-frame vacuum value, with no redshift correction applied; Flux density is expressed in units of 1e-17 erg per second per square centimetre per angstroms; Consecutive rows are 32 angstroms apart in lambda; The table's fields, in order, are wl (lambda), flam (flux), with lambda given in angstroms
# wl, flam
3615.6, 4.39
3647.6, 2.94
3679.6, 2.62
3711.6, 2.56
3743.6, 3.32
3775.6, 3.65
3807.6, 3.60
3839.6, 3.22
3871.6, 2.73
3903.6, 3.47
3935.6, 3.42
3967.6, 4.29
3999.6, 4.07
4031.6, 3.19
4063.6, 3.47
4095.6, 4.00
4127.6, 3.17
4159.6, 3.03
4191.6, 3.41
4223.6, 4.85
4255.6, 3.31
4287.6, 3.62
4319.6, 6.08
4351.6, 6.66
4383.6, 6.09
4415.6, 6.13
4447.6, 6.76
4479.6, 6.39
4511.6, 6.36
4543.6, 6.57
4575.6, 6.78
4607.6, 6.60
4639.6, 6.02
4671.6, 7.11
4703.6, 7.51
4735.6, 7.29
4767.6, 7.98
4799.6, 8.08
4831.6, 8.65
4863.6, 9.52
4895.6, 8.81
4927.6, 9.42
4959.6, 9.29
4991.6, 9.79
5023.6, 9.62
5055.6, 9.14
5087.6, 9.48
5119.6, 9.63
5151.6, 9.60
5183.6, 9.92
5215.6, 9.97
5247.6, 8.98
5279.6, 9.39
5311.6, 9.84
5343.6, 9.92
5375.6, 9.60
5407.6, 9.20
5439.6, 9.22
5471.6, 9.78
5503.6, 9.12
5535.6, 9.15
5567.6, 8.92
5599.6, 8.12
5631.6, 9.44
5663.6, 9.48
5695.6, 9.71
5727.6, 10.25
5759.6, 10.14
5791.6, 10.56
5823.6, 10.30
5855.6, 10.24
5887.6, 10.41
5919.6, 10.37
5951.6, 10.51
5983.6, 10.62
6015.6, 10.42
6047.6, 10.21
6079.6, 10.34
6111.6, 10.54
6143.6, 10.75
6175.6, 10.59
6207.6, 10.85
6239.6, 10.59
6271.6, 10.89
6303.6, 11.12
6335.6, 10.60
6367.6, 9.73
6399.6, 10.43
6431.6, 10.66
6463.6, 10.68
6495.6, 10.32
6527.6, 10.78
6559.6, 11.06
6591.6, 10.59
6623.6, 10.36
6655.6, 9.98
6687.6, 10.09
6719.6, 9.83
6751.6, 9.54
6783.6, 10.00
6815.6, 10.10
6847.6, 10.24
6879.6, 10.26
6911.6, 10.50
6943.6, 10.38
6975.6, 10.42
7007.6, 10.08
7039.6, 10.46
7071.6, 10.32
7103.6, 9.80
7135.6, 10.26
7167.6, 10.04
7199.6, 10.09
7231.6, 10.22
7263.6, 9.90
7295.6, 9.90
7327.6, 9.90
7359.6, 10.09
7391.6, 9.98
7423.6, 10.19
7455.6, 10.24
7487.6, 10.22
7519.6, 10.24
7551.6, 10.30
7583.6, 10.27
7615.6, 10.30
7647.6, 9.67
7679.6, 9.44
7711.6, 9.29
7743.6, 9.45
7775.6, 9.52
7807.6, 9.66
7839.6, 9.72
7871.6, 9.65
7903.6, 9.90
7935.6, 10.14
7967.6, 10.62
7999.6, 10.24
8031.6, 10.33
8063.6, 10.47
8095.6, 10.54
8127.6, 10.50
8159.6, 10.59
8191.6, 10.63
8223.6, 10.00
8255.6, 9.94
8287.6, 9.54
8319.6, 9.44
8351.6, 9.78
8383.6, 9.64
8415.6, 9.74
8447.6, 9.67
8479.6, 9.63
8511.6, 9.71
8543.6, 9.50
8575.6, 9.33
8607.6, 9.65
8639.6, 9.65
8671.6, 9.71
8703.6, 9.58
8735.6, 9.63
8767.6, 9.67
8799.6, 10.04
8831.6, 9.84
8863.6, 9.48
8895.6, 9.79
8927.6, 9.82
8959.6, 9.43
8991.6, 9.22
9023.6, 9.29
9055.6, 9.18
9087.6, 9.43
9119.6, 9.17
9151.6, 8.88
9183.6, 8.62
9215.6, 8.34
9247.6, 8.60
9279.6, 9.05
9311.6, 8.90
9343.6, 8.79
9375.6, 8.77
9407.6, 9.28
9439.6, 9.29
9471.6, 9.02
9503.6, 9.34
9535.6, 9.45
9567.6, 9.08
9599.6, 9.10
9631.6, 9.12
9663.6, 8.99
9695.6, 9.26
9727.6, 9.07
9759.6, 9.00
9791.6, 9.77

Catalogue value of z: 0.080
